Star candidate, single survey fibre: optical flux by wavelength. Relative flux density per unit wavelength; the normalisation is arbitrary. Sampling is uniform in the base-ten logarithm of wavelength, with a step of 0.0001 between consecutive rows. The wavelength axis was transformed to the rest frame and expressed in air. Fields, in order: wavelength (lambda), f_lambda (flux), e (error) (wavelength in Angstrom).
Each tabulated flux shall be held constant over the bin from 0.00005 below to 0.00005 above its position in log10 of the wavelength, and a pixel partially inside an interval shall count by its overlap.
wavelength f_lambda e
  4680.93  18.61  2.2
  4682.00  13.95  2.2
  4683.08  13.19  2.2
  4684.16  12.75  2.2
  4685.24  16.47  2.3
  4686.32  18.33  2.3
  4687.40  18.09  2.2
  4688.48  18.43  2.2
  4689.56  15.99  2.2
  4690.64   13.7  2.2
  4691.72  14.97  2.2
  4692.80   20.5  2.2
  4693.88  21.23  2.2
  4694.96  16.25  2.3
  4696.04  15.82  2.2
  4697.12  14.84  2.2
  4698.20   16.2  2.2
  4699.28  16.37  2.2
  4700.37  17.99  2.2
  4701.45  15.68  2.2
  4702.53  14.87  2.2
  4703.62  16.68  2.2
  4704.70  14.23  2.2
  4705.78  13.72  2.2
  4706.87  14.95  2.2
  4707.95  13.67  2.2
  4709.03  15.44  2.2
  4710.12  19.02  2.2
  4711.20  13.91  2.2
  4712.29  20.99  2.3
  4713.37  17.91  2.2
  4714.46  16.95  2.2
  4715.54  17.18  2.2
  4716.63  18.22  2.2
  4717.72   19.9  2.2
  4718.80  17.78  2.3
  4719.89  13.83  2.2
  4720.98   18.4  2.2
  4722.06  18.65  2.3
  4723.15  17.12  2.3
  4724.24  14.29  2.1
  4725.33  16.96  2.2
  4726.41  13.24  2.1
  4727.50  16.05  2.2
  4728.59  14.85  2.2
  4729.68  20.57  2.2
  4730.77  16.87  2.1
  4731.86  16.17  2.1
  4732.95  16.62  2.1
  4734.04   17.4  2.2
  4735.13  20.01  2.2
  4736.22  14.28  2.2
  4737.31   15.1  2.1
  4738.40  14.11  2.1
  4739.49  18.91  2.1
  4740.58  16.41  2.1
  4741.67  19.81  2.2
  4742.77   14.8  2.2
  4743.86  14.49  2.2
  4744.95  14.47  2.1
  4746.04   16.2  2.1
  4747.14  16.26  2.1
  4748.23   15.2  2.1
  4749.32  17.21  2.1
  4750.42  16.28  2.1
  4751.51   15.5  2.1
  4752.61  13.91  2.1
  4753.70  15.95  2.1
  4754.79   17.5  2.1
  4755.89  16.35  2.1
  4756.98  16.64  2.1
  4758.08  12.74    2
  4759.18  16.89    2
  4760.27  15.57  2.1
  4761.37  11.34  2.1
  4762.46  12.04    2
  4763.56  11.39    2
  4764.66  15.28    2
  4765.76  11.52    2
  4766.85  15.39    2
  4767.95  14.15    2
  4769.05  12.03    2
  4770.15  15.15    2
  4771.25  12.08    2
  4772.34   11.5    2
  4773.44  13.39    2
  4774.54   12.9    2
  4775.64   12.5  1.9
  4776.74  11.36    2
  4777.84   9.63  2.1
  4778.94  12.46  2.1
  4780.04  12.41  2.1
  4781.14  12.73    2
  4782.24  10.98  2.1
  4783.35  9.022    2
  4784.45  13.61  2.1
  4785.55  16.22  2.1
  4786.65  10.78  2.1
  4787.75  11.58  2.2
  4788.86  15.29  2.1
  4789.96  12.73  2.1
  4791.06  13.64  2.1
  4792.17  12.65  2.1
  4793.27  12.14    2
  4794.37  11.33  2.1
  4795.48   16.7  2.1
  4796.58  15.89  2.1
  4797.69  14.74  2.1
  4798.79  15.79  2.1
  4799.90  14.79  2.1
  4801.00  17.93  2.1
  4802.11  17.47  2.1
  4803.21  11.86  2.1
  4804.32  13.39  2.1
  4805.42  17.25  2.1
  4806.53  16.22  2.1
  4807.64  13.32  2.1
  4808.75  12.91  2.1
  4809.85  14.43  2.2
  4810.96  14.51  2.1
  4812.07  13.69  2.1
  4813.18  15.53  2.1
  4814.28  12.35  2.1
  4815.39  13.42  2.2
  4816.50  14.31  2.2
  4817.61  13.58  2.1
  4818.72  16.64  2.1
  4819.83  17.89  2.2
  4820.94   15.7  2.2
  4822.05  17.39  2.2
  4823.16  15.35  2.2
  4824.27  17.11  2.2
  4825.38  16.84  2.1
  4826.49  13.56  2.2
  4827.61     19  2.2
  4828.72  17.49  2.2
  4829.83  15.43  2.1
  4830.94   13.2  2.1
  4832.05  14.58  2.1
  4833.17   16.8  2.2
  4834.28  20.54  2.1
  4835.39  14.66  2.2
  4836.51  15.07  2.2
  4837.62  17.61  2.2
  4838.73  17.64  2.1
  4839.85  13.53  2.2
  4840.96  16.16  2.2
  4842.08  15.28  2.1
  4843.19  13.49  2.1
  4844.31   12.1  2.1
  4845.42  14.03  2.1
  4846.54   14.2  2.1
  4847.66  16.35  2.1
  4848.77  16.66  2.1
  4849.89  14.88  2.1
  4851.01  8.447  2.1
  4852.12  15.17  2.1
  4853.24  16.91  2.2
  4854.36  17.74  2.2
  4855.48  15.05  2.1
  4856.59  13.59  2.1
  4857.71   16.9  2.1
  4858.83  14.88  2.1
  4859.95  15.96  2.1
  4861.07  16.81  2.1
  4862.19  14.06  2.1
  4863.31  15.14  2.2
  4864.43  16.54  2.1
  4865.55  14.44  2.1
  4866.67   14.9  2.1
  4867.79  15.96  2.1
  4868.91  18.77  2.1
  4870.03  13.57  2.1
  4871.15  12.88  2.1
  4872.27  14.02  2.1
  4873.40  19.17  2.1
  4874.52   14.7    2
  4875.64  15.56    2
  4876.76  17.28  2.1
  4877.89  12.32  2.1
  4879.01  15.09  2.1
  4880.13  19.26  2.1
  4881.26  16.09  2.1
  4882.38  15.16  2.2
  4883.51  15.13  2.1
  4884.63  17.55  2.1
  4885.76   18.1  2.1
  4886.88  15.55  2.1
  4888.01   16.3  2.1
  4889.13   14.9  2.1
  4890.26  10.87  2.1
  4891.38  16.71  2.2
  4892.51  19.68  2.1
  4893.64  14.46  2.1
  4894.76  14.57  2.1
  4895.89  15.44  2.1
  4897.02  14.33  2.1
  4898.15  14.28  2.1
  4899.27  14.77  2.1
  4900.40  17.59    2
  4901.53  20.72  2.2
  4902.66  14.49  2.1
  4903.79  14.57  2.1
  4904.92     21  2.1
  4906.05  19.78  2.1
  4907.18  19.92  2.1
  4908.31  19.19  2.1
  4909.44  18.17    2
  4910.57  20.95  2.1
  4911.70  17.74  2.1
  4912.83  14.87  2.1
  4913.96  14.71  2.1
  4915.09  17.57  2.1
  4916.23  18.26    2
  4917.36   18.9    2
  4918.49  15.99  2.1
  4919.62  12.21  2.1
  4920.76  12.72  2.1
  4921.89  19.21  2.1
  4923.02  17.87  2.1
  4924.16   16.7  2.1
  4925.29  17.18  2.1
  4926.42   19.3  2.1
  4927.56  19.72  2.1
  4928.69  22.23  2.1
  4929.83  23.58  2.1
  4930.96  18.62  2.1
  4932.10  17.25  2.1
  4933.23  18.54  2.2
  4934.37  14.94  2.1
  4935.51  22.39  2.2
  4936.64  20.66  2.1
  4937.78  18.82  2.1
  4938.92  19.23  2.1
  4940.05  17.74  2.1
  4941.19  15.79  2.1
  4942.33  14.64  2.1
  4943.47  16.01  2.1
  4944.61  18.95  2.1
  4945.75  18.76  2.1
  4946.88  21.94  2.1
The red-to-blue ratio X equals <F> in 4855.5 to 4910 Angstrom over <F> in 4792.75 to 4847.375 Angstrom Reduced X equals 1.06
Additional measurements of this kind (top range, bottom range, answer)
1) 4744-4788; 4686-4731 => 0.82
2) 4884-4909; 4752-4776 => 1.19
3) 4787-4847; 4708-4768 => 0.93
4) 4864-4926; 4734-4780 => 1.12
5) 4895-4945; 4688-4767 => 1.10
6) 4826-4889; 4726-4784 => 1.06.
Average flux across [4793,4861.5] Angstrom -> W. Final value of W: 15.2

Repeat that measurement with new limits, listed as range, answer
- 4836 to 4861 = 15.1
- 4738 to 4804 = 14.2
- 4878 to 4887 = 16.3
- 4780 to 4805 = 13.7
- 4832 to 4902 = 15.6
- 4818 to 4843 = 16.2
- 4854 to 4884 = 15.6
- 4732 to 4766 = 15.5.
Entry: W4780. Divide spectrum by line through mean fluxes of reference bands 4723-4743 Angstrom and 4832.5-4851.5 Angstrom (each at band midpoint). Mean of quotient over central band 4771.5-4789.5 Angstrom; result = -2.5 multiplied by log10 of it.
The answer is 0.28 mag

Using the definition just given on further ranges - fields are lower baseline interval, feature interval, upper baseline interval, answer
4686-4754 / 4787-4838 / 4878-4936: 0.118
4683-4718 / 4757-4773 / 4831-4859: 0.184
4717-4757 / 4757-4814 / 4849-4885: 0.183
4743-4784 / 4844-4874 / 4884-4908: 0.039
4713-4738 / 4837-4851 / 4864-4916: 0.109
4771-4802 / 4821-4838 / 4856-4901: -0.141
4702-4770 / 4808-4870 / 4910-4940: 0.116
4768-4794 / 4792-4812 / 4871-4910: -0.111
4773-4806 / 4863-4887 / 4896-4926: 0.013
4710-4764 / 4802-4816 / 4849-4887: 0.116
